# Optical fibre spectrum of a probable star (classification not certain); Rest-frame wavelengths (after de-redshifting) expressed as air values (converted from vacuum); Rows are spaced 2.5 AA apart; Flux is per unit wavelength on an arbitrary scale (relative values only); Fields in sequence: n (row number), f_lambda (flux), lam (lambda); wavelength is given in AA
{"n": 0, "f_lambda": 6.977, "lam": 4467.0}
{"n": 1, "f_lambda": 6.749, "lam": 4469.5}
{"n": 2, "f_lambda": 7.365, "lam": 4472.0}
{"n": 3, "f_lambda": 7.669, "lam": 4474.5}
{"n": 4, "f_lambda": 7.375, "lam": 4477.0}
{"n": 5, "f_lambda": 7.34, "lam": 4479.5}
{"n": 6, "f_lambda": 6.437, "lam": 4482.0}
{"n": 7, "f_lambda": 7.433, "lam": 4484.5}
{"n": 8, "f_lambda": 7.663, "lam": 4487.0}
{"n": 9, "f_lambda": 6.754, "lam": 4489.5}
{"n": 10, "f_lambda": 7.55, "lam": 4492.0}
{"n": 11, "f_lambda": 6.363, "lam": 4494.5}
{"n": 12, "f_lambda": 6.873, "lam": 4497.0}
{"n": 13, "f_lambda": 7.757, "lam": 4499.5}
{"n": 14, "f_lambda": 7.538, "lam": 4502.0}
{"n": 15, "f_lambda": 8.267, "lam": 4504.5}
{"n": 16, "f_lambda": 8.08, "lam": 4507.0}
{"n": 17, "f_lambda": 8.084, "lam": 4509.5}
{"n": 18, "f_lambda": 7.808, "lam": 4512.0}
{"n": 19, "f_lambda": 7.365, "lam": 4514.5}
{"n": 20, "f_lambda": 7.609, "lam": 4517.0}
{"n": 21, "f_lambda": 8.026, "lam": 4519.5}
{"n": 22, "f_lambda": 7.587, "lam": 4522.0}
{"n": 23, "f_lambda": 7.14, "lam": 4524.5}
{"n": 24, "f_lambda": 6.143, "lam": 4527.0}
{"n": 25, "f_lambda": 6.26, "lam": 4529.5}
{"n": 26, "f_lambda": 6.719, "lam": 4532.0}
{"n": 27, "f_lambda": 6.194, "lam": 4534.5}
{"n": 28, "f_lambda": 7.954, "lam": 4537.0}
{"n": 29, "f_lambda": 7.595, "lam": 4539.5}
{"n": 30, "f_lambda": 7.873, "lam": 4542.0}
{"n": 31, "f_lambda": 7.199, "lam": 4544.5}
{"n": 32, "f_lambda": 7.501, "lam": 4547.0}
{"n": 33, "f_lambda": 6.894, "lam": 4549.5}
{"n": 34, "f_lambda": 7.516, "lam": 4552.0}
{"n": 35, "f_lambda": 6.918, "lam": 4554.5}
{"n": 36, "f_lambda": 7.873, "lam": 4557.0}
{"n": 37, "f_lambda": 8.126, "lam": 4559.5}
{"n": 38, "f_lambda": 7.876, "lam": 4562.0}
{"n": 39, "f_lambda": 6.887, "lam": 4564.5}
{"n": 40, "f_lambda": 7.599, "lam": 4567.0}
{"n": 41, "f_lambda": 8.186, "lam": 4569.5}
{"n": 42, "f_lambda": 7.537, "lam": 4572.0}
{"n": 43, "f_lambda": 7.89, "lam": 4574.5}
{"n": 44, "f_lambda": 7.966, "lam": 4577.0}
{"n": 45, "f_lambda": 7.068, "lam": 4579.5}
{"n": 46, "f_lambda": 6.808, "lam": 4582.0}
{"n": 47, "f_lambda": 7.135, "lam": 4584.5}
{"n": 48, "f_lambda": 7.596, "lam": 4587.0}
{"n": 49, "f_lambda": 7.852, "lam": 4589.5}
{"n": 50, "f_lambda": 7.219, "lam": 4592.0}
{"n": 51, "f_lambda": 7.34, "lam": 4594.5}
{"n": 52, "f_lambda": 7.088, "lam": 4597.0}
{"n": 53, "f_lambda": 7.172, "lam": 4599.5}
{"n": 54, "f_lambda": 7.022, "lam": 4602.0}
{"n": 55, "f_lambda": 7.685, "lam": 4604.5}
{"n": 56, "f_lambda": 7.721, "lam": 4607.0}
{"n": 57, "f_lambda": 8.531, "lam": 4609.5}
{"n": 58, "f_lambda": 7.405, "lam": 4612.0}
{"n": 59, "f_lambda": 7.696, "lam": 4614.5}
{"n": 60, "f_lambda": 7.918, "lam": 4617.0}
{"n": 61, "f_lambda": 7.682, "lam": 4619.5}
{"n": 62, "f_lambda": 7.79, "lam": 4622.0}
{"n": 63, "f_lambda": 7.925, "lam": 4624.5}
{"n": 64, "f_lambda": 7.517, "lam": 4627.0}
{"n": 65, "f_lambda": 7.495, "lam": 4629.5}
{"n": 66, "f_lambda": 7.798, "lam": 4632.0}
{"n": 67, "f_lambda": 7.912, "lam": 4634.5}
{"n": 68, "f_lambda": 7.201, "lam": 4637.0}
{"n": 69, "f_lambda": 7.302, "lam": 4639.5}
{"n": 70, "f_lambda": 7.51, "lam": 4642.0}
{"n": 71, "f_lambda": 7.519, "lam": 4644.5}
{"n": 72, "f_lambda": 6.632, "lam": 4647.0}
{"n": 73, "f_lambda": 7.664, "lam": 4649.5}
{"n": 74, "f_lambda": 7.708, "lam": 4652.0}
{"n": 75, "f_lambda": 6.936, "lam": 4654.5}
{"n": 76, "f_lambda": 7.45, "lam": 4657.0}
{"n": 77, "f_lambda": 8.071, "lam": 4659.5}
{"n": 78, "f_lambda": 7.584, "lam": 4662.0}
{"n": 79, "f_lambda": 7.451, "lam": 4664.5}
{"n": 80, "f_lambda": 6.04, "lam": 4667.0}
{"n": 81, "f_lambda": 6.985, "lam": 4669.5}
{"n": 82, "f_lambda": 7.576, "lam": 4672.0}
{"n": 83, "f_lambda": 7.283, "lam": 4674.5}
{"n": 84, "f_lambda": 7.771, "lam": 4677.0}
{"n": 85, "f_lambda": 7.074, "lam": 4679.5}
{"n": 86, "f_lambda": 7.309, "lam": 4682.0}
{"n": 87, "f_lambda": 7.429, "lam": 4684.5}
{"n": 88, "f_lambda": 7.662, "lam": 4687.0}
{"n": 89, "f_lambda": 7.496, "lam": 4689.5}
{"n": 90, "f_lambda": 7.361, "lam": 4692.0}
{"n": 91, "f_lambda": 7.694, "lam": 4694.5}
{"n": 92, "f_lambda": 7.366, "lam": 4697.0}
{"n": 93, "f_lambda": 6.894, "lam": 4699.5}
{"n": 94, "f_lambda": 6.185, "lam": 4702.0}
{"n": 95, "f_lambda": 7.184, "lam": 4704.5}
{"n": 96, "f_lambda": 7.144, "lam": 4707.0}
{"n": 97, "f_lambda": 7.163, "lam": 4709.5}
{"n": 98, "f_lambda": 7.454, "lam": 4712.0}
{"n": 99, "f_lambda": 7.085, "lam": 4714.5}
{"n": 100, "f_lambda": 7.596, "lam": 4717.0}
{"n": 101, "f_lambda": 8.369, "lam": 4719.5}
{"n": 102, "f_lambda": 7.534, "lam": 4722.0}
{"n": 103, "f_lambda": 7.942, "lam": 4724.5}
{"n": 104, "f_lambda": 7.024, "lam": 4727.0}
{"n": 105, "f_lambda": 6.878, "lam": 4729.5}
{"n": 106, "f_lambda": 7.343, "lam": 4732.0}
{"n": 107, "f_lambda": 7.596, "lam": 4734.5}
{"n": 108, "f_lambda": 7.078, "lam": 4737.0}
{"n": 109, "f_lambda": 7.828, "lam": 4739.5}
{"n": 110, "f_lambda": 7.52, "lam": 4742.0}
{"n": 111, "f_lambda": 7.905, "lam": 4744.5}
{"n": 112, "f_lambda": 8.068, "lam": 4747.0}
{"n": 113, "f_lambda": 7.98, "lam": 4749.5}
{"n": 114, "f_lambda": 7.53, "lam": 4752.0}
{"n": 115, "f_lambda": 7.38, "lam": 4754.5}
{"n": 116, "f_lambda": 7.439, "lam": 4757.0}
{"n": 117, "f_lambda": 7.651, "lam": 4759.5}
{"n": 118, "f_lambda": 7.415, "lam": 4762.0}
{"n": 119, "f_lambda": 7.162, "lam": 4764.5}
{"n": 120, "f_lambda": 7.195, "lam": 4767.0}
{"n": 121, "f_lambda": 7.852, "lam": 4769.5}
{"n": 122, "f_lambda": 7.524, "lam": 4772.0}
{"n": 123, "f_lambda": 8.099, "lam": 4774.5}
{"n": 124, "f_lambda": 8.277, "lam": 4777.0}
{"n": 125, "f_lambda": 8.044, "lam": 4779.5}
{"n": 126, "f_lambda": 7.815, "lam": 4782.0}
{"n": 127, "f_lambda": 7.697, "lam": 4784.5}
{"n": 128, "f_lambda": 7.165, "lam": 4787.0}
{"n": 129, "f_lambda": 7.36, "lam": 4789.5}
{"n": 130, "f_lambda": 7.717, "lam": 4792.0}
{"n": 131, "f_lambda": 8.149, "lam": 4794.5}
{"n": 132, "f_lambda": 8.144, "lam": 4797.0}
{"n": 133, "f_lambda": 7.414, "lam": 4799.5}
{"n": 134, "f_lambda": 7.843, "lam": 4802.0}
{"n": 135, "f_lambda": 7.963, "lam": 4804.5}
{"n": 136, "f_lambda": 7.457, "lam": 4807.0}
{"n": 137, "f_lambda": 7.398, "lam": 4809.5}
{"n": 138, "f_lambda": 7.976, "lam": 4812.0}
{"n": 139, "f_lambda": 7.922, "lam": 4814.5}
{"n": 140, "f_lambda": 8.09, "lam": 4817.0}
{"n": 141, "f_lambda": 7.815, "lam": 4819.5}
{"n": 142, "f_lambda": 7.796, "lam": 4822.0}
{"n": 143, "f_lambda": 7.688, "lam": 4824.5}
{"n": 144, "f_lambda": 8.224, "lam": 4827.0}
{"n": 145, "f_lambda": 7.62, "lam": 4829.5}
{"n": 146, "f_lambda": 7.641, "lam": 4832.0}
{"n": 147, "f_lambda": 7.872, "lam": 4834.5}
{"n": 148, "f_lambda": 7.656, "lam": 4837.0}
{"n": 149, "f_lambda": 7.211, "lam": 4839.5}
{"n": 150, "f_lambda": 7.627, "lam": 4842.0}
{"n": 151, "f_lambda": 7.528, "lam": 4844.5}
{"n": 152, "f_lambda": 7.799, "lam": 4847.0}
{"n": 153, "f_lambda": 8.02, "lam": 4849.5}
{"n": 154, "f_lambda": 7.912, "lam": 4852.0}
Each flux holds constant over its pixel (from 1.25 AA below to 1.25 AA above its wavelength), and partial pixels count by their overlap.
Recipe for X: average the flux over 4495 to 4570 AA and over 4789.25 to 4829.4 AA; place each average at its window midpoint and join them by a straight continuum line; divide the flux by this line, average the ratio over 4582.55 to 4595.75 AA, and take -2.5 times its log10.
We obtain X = 0.02 mag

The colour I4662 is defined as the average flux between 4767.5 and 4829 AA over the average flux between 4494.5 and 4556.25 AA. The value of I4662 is 1.06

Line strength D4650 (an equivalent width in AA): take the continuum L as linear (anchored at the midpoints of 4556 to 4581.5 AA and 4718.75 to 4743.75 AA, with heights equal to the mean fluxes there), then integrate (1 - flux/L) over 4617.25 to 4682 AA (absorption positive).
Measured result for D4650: 1.3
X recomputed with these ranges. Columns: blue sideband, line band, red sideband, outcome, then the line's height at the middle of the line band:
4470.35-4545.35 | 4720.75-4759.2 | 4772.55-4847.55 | 0.02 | 7.66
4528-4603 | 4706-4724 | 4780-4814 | 0.01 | 7.59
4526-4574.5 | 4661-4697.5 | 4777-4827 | 0.03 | 7.56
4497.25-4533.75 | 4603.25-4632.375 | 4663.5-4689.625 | -0.06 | 7.32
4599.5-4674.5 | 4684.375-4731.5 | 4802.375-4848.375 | 0.04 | 7.59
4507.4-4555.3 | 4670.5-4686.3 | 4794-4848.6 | 0.02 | 7.53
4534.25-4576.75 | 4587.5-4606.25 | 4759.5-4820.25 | 0.03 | 7.58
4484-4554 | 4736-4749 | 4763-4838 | -0.01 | 7.67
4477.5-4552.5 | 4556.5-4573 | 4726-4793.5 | -0.05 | 7.37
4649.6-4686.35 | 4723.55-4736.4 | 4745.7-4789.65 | 0.03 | 7.54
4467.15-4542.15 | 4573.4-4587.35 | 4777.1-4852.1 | 0.00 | 7.42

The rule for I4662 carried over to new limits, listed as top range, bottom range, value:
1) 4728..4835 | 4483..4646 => 1.03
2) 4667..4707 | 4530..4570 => 0.98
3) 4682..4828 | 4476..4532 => 1.04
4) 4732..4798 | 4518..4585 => 1.04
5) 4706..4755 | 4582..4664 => 1.00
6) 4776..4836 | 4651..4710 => 1.07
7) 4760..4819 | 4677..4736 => 1.05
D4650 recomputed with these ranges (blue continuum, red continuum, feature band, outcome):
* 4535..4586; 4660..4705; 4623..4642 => -0.6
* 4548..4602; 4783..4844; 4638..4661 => 0.3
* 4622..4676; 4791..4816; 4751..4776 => 0.6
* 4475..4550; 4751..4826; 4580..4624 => -0.4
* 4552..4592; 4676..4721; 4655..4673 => 0.3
